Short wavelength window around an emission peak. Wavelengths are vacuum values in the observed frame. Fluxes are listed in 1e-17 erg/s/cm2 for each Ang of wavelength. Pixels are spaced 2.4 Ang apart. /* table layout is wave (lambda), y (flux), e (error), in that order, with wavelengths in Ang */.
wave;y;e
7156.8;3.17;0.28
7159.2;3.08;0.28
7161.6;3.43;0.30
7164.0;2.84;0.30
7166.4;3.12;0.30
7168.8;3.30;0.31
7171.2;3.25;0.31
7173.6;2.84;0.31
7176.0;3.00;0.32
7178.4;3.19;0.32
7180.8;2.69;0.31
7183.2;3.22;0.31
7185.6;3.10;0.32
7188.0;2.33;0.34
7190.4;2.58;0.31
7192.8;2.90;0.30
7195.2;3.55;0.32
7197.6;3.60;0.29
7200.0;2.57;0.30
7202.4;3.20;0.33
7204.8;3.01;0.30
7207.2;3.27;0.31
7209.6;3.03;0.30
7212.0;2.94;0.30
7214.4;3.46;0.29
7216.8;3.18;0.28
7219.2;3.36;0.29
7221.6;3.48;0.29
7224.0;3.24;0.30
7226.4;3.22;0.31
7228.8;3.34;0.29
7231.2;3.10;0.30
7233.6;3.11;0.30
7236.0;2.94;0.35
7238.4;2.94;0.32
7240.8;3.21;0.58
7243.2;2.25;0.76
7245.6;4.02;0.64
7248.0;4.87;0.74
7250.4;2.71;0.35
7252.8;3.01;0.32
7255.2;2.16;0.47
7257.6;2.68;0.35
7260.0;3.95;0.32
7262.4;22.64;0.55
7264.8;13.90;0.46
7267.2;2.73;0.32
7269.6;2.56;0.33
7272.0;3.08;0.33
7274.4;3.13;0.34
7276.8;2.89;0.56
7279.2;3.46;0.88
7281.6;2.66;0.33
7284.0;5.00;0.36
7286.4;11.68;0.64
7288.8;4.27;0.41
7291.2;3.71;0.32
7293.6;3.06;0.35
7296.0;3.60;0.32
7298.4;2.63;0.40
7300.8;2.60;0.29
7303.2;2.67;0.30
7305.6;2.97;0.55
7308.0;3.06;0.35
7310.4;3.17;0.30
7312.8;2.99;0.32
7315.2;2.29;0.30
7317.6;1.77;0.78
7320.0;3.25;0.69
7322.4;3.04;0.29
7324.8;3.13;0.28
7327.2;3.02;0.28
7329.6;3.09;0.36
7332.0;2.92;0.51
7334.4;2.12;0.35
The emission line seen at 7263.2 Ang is H-alpha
